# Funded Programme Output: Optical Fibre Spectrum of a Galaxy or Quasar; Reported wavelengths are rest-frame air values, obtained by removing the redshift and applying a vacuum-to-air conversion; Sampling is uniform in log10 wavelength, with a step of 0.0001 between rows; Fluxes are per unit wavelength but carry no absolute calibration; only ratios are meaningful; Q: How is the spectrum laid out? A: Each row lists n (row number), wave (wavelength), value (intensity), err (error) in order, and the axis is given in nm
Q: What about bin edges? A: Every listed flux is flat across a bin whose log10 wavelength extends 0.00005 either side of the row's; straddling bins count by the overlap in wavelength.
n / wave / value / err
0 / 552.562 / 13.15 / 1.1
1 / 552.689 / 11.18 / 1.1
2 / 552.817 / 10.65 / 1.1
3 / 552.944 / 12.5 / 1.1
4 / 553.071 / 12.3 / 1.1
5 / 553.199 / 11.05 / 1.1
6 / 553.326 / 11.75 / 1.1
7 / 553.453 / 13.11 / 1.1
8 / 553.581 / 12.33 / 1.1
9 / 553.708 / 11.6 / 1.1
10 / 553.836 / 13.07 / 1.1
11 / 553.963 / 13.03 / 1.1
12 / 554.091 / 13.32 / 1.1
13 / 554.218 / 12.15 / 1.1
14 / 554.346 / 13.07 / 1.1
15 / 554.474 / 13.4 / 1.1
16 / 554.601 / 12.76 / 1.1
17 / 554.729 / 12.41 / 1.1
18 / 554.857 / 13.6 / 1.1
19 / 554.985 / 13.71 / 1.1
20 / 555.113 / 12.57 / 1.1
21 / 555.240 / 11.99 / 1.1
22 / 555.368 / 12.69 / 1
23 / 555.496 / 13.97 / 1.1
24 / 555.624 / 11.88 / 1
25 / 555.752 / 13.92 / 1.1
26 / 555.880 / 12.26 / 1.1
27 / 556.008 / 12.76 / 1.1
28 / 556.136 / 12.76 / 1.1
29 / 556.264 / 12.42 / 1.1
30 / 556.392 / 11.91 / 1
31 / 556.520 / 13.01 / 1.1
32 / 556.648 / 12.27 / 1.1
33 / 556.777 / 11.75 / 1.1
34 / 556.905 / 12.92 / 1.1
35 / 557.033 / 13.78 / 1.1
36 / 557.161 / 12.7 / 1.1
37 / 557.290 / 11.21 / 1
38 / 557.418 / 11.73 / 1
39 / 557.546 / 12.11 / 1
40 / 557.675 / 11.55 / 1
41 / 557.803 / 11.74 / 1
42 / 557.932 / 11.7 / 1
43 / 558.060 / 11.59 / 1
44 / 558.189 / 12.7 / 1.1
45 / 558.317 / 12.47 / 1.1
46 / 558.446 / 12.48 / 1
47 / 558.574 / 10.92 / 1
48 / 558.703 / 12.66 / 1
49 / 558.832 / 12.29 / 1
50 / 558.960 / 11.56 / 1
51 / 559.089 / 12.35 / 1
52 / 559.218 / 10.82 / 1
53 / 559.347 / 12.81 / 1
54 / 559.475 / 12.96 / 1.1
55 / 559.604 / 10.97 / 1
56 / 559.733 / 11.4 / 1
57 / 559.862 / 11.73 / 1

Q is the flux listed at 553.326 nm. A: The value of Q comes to 11.75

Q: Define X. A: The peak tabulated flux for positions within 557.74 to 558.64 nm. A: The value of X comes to 12.7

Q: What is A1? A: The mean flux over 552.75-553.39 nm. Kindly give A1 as 11.7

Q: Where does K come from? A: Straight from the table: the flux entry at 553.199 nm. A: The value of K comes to 11.05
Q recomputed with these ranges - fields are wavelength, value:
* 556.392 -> 11.91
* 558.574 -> 10.92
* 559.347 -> 12.81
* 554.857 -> 13.6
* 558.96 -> 11.56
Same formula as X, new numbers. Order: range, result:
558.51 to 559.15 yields 12.66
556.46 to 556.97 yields 13.01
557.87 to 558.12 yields 11.7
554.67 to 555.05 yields 13.71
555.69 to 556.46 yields 13.92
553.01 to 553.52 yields 13.11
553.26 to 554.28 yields 13.32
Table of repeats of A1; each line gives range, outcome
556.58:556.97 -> 12.3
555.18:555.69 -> 12.6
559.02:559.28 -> 11.6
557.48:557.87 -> 11.8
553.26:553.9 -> 12.4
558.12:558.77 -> 12.2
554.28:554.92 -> 13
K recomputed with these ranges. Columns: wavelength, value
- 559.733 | 11.4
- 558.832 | 12.29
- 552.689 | 11.18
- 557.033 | 13.78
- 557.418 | 11.73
